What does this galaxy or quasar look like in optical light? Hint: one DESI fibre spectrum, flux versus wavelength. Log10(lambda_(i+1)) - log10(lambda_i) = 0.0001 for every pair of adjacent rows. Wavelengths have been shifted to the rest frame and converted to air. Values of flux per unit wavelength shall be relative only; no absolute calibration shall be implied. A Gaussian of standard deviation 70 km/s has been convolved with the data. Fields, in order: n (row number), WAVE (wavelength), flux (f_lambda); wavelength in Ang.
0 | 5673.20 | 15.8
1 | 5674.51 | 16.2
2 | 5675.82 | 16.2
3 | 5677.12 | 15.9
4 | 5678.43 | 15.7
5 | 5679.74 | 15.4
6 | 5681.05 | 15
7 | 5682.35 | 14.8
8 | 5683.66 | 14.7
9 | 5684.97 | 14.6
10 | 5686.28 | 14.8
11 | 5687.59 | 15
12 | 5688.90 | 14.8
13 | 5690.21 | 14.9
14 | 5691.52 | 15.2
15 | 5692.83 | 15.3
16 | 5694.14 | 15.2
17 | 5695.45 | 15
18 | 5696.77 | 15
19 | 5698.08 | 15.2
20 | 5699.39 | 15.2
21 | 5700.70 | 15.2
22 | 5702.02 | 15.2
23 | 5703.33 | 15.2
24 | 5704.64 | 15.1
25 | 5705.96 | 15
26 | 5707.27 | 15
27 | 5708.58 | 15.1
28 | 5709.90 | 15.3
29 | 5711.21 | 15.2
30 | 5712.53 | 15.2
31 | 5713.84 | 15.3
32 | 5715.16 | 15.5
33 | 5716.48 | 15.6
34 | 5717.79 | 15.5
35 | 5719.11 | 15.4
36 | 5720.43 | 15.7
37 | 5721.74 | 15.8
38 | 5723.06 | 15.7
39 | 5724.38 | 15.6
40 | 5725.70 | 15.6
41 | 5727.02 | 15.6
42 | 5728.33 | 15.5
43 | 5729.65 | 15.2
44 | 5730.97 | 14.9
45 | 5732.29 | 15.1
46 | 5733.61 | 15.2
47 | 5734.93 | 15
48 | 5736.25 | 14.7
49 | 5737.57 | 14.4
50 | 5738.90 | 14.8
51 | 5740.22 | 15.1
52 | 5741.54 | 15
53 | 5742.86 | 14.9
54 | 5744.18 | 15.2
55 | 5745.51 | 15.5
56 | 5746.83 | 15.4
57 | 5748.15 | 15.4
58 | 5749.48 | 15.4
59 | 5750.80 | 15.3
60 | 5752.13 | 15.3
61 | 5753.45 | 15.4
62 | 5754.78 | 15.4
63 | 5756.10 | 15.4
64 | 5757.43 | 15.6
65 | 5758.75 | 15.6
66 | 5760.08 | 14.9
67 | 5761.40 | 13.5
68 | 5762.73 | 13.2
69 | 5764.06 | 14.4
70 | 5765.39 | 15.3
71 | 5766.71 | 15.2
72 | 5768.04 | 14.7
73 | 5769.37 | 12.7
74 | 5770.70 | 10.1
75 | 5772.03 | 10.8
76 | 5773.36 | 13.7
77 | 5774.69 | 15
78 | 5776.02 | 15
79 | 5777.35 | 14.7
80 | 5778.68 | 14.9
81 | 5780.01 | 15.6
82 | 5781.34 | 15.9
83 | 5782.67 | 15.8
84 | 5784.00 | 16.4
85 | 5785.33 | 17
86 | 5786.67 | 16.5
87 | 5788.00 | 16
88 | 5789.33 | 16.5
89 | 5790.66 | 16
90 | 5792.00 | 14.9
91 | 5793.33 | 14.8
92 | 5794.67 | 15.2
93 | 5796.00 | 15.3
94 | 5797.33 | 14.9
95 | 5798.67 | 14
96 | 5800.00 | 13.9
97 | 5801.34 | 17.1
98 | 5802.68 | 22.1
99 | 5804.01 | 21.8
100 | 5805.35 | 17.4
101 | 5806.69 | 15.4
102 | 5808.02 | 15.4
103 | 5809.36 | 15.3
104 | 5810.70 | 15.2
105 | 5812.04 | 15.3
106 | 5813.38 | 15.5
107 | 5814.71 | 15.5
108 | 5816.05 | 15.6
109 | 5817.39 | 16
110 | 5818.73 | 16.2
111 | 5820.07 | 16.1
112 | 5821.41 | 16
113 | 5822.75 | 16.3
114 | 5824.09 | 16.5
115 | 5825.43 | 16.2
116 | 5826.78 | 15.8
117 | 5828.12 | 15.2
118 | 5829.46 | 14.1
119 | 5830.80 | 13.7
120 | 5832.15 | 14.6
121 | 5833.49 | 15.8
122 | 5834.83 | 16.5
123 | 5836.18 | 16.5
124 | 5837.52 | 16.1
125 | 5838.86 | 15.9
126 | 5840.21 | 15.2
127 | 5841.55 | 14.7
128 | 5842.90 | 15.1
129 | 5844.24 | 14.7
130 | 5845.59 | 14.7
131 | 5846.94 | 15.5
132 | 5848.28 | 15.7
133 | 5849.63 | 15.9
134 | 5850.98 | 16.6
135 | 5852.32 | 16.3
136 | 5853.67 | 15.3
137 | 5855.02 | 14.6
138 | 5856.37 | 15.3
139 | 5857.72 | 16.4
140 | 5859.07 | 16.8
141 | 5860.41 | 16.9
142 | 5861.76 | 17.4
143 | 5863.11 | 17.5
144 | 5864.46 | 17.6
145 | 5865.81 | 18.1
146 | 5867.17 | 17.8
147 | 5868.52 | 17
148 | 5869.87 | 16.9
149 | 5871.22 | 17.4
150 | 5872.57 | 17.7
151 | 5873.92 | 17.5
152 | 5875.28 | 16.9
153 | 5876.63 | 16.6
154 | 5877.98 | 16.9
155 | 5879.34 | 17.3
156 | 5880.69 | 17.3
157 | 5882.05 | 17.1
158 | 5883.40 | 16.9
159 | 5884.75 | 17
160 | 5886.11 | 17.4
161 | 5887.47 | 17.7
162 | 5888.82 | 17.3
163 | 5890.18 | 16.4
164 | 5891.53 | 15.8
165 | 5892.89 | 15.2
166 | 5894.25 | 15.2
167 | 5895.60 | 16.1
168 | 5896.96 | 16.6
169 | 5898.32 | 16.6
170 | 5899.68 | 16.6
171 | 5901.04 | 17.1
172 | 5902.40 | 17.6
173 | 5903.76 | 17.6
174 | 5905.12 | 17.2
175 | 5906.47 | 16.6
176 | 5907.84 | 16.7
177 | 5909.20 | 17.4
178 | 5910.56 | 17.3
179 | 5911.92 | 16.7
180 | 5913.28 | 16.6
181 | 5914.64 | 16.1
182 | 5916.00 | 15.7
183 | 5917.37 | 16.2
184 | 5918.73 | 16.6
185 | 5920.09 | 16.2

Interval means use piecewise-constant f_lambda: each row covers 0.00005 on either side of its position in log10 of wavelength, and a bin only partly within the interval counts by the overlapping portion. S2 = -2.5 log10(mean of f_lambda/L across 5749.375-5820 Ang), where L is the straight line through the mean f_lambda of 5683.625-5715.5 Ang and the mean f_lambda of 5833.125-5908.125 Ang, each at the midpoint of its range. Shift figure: 0.03 mag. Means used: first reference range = 15.1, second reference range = 16.5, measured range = 15.4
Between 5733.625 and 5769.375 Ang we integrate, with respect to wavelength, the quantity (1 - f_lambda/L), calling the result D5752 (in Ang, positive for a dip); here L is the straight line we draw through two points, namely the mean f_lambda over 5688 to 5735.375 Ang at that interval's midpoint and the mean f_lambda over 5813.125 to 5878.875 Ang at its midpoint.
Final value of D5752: 1.28 Ang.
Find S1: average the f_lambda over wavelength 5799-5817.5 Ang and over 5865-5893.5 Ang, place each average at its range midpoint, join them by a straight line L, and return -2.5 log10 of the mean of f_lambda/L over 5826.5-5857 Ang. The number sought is 0.09 mag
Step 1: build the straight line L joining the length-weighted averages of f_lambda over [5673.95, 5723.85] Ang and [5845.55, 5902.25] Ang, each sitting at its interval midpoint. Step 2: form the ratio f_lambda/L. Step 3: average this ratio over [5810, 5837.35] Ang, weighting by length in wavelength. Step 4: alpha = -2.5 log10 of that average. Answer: 0.04 mag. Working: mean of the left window 15.3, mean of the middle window 15.6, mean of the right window 16.7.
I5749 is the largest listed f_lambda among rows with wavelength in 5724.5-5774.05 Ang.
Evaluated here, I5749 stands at 15.6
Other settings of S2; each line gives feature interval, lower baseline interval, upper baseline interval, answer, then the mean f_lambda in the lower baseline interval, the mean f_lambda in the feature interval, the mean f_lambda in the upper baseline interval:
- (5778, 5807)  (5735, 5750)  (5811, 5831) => -0.06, 15.1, 16.3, 15.6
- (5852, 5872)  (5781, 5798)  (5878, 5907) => -0.02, 15.8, 16.8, 16.8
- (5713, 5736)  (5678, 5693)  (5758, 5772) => -0.07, 15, 15.4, 13.8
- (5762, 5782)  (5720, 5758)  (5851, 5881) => 0.12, 15.3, 14.1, 16.9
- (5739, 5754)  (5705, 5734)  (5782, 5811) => 0.03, 15.4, 15.2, 16.2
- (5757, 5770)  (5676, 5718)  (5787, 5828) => 0.09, 15.2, 14.5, 16.1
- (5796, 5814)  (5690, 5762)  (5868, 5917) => -0.03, 15.2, 16.4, 16.8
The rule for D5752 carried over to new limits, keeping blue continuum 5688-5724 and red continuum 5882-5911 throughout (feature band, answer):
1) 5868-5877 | -0.3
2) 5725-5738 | 0.3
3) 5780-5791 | -0.2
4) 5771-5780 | 1.0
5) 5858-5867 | -0.5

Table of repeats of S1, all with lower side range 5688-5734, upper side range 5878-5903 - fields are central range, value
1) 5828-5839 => 0.06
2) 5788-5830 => 0.01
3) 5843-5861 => 0.05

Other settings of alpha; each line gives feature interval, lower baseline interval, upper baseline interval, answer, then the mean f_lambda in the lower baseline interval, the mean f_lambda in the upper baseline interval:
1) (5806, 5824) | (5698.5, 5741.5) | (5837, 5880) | 0.022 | 15.2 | 16.4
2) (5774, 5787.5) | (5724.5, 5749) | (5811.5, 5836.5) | -0.020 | 15.1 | 15.6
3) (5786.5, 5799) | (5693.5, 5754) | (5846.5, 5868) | 0.033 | 15.2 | 16.5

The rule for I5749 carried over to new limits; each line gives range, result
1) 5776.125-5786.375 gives 17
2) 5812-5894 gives 18.1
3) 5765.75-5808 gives 22.1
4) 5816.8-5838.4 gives 16.5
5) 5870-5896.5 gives 17.7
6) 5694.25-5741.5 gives 15.8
